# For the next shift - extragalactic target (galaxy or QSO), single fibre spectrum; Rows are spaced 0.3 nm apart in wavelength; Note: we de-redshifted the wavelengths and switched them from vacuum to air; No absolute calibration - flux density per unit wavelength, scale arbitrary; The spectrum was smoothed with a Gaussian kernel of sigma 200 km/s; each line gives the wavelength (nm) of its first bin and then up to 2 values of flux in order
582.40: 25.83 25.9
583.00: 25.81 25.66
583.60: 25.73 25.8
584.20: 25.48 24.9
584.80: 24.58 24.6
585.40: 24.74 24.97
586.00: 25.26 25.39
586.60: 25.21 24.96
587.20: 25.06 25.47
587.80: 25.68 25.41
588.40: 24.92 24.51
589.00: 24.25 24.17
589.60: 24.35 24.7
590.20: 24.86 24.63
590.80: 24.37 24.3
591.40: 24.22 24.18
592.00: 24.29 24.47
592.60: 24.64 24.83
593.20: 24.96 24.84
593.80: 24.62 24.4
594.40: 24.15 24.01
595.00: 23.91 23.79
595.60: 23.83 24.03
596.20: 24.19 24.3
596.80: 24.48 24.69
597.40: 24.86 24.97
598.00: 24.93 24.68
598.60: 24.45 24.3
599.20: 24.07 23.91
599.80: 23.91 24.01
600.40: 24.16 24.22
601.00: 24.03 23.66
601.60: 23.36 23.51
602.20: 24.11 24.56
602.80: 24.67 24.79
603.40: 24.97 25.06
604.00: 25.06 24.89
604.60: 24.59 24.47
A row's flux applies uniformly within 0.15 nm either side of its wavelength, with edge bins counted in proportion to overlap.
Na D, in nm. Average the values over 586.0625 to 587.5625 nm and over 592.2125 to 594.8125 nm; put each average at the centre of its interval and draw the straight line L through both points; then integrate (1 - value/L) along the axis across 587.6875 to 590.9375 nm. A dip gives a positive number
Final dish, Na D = 0.03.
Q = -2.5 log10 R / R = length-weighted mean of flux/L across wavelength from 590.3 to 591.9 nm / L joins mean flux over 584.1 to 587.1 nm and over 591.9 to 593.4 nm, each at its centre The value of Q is 0.02 mag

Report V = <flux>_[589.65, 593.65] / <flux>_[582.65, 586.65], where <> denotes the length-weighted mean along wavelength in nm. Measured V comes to 0.97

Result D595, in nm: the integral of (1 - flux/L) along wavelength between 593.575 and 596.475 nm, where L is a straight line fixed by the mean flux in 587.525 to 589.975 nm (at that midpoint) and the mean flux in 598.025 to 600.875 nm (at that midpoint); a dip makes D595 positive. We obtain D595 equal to 0.038 nm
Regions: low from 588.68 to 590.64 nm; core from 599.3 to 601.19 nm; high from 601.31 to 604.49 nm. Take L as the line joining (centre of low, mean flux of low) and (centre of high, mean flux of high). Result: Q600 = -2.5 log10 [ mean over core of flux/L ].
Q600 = 0.02 mag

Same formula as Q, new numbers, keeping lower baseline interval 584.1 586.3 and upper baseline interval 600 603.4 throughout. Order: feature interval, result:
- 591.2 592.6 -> 0.01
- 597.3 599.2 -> -0.01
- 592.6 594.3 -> -0.01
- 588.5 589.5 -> 0.02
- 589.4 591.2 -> 0.01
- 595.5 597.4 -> 0.00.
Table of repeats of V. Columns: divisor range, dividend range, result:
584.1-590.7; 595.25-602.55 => 0.97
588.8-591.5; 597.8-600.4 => 0.99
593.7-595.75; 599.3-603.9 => 1.00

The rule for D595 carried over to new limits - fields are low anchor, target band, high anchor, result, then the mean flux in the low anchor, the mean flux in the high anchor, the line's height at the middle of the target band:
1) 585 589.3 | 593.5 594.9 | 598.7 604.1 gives 0.02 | 25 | 24.2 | 24.6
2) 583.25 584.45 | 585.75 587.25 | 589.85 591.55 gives 0.00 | 25.6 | 24.5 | 25.2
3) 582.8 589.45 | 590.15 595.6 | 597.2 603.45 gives 0.07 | 25.1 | 24.3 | 24.7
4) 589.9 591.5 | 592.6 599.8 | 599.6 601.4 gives -0.05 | 24.5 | 24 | 24.2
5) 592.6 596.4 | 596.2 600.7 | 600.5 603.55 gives -0.03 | 24.3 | 24.2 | 24.2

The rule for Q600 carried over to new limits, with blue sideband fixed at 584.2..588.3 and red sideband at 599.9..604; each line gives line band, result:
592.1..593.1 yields 0.005 mag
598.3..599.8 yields 0.010 mag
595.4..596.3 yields 0.027 mag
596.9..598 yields -0.015 mag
